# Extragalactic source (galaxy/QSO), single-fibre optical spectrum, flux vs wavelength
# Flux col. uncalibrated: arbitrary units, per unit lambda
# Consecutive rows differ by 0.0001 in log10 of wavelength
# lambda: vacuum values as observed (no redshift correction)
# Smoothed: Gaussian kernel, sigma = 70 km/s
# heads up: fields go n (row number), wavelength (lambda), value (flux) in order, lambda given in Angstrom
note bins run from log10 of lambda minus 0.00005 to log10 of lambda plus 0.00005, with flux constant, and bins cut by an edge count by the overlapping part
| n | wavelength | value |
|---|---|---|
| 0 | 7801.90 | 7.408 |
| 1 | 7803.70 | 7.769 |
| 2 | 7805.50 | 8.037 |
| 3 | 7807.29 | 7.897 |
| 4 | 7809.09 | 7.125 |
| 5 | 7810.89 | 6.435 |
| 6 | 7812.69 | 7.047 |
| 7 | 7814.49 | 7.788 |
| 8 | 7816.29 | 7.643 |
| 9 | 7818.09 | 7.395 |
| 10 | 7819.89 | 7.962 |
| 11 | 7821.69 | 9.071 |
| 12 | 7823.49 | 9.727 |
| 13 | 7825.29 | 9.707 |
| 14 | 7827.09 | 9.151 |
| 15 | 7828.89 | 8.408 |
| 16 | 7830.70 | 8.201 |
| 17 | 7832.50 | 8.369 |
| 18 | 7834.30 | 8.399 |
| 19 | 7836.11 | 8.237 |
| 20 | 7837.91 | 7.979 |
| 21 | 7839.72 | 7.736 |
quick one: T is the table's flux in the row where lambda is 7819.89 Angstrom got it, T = 7.962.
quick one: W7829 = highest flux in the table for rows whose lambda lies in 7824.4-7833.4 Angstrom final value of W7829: 9.707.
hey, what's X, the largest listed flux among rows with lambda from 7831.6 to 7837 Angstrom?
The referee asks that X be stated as 8.399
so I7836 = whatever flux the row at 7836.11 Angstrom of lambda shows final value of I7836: 8.237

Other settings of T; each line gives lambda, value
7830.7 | 8.201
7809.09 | 7.125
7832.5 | 8.369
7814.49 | 7.788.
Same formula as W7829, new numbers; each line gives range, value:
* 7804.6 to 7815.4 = 8.037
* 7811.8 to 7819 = 7.788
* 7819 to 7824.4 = 9.727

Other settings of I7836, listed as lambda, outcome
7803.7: 7.769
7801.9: 7.408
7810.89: 6.435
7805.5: 8.037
